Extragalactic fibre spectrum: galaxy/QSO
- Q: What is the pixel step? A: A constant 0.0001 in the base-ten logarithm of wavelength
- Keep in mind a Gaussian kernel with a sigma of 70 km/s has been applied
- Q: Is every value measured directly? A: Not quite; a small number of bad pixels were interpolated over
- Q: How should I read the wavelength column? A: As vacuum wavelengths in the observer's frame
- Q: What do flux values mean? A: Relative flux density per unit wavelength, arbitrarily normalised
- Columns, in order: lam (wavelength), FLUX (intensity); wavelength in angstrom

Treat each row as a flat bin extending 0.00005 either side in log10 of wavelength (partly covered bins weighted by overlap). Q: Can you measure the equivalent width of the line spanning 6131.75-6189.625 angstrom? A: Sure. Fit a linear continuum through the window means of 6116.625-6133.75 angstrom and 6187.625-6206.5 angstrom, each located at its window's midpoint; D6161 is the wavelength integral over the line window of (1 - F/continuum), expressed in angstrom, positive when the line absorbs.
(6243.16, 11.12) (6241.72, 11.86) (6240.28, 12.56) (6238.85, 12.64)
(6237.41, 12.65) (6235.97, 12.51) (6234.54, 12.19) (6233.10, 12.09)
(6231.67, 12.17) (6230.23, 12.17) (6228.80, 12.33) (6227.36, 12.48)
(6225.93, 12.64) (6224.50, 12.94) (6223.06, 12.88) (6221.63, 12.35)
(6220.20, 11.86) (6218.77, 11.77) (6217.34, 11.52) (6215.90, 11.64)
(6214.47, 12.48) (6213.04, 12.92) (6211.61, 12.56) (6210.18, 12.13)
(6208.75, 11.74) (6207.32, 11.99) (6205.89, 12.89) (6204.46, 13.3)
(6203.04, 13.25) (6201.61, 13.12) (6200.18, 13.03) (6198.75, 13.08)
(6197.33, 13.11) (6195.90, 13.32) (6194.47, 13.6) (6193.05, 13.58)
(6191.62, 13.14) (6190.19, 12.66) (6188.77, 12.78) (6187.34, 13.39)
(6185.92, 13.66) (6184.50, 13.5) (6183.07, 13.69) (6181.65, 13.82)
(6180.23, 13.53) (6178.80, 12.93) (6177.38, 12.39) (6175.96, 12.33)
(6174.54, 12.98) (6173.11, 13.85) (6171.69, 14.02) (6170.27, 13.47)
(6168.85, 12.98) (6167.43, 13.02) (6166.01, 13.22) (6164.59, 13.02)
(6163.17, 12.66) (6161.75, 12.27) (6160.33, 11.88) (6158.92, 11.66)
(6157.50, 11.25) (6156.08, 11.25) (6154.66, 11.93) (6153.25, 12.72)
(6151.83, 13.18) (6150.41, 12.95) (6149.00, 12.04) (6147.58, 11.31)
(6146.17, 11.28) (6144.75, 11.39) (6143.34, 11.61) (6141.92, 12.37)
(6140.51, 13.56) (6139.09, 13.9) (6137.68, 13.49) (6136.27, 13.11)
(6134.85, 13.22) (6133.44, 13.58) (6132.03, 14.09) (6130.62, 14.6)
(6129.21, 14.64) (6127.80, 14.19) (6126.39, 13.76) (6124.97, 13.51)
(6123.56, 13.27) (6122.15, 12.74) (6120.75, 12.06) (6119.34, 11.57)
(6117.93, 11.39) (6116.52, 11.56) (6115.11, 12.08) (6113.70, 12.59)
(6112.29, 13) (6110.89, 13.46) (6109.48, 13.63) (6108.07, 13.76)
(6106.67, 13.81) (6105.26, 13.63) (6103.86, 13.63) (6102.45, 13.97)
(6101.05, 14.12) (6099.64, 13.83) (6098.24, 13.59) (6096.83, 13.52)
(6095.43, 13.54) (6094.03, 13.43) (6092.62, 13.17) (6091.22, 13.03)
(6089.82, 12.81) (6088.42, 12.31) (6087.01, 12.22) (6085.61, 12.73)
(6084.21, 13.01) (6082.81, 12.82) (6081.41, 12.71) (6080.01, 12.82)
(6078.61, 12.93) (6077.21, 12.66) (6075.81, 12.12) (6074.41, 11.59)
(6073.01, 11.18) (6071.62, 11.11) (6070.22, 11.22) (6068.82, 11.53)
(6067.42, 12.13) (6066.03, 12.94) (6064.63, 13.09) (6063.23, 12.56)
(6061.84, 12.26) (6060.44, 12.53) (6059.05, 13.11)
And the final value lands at 1.7 angstrom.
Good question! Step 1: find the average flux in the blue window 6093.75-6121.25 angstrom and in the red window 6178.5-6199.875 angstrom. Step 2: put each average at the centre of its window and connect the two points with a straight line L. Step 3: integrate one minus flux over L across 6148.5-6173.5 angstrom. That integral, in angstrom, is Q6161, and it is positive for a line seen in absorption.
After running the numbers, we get 1.2 angstrom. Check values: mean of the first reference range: 13.1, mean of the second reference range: 13.3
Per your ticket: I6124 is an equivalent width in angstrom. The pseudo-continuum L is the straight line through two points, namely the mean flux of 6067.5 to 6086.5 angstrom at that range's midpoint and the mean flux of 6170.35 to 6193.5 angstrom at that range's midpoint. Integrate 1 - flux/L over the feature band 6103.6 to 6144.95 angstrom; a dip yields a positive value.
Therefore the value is -1.5 angstrom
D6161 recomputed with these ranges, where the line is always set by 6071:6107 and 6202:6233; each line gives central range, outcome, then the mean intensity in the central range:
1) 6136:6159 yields 0.7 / 12.3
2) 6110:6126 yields 0.4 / 12.5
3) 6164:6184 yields -1.1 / 13.2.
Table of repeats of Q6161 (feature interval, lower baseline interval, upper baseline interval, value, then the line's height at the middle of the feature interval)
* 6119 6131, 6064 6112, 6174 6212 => -0.4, 12.9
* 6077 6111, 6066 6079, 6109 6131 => -2.4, 12.4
